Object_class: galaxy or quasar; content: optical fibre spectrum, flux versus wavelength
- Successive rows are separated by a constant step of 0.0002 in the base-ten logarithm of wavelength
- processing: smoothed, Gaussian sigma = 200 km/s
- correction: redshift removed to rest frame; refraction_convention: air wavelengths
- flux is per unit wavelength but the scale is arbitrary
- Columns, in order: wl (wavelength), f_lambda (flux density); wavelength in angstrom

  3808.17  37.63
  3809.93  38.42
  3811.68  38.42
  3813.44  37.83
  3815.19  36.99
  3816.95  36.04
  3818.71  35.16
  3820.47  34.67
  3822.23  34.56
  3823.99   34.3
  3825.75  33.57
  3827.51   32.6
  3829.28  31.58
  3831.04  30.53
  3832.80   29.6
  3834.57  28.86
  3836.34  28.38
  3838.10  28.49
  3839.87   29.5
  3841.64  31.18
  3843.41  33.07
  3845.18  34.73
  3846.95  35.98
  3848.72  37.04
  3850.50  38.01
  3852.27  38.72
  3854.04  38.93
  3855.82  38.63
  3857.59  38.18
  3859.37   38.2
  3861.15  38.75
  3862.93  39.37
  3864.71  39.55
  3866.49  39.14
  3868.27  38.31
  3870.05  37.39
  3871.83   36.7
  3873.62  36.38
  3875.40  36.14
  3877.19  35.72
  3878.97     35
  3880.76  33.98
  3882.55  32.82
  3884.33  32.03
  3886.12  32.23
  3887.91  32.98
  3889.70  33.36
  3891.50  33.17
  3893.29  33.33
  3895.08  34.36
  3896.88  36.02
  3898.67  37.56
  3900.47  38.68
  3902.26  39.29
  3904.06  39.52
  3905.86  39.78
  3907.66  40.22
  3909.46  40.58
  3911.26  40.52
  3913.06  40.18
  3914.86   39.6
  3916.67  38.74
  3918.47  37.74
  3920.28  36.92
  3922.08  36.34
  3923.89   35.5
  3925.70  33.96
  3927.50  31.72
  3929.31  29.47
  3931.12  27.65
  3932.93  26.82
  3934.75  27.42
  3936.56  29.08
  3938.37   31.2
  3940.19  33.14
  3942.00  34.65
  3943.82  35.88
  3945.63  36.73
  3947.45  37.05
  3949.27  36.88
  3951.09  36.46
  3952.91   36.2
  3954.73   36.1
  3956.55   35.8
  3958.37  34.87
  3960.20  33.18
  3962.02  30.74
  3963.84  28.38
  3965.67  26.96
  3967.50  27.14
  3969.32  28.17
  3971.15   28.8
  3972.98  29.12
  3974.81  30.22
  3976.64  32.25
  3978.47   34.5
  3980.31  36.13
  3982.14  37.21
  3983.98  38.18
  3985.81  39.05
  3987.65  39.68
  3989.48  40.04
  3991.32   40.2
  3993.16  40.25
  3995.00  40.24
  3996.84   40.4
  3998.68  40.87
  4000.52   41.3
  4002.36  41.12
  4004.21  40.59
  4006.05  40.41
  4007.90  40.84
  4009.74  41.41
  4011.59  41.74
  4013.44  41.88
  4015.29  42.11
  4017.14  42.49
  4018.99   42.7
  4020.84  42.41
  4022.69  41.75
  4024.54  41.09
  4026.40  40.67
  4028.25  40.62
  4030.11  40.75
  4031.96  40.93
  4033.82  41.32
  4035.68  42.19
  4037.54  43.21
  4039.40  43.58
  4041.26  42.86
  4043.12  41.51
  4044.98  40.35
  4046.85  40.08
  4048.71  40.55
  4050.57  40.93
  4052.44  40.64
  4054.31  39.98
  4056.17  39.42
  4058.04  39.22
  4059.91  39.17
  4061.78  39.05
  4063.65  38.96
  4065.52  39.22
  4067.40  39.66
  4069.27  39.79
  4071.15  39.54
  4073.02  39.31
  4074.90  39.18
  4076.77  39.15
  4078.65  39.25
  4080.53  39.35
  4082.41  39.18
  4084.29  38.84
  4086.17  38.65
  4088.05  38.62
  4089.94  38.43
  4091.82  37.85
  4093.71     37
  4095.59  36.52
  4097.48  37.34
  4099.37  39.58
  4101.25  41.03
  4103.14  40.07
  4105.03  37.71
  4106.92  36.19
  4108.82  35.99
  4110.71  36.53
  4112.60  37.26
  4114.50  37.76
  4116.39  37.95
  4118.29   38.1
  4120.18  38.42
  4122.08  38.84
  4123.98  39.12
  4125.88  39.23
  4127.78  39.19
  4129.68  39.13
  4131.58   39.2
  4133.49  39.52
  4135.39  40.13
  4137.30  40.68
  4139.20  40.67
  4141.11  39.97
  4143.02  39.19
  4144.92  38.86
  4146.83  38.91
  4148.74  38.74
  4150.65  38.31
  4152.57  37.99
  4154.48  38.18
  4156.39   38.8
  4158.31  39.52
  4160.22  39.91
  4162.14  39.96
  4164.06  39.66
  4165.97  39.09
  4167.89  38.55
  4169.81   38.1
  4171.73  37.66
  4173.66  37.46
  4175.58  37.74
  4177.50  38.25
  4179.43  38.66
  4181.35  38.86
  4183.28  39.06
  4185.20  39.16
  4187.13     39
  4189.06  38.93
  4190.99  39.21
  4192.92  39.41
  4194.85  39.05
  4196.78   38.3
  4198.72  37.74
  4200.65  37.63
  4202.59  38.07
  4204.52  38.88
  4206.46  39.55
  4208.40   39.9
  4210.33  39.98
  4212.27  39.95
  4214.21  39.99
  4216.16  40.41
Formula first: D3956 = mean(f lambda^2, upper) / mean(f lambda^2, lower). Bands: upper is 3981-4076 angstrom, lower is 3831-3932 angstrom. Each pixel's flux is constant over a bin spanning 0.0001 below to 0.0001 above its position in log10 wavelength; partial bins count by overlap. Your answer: 1.23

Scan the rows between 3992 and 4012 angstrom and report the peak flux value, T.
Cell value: 41.74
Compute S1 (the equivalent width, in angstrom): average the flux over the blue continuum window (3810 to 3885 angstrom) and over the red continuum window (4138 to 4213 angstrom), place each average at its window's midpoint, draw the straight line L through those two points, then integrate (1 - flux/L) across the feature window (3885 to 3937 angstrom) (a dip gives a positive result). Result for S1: 0.8 angstrom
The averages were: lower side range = 35.2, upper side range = 38.9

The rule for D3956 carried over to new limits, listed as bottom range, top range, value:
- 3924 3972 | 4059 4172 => 1.31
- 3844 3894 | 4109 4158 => 1.22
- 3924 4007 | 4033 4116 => 1.20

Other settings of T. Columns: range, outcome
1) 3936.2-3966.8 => 37.05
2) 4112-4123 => 38.84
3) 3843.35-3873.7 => 39.55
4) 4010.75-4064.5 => 43.58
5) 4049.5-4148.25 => 41.03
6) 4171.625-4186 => 39.16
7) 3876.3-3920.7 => 40.58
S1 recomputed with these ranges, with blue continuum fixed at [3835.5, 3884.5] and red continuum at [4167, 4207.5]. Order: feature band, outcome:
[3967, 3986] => 2.1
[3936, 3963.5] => 1.6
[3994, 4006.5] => -1.3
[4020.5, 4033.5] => -1.4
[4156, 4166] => -0.3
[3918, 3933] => 1.3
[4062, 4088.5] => -1.1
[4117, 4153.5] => -1.0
